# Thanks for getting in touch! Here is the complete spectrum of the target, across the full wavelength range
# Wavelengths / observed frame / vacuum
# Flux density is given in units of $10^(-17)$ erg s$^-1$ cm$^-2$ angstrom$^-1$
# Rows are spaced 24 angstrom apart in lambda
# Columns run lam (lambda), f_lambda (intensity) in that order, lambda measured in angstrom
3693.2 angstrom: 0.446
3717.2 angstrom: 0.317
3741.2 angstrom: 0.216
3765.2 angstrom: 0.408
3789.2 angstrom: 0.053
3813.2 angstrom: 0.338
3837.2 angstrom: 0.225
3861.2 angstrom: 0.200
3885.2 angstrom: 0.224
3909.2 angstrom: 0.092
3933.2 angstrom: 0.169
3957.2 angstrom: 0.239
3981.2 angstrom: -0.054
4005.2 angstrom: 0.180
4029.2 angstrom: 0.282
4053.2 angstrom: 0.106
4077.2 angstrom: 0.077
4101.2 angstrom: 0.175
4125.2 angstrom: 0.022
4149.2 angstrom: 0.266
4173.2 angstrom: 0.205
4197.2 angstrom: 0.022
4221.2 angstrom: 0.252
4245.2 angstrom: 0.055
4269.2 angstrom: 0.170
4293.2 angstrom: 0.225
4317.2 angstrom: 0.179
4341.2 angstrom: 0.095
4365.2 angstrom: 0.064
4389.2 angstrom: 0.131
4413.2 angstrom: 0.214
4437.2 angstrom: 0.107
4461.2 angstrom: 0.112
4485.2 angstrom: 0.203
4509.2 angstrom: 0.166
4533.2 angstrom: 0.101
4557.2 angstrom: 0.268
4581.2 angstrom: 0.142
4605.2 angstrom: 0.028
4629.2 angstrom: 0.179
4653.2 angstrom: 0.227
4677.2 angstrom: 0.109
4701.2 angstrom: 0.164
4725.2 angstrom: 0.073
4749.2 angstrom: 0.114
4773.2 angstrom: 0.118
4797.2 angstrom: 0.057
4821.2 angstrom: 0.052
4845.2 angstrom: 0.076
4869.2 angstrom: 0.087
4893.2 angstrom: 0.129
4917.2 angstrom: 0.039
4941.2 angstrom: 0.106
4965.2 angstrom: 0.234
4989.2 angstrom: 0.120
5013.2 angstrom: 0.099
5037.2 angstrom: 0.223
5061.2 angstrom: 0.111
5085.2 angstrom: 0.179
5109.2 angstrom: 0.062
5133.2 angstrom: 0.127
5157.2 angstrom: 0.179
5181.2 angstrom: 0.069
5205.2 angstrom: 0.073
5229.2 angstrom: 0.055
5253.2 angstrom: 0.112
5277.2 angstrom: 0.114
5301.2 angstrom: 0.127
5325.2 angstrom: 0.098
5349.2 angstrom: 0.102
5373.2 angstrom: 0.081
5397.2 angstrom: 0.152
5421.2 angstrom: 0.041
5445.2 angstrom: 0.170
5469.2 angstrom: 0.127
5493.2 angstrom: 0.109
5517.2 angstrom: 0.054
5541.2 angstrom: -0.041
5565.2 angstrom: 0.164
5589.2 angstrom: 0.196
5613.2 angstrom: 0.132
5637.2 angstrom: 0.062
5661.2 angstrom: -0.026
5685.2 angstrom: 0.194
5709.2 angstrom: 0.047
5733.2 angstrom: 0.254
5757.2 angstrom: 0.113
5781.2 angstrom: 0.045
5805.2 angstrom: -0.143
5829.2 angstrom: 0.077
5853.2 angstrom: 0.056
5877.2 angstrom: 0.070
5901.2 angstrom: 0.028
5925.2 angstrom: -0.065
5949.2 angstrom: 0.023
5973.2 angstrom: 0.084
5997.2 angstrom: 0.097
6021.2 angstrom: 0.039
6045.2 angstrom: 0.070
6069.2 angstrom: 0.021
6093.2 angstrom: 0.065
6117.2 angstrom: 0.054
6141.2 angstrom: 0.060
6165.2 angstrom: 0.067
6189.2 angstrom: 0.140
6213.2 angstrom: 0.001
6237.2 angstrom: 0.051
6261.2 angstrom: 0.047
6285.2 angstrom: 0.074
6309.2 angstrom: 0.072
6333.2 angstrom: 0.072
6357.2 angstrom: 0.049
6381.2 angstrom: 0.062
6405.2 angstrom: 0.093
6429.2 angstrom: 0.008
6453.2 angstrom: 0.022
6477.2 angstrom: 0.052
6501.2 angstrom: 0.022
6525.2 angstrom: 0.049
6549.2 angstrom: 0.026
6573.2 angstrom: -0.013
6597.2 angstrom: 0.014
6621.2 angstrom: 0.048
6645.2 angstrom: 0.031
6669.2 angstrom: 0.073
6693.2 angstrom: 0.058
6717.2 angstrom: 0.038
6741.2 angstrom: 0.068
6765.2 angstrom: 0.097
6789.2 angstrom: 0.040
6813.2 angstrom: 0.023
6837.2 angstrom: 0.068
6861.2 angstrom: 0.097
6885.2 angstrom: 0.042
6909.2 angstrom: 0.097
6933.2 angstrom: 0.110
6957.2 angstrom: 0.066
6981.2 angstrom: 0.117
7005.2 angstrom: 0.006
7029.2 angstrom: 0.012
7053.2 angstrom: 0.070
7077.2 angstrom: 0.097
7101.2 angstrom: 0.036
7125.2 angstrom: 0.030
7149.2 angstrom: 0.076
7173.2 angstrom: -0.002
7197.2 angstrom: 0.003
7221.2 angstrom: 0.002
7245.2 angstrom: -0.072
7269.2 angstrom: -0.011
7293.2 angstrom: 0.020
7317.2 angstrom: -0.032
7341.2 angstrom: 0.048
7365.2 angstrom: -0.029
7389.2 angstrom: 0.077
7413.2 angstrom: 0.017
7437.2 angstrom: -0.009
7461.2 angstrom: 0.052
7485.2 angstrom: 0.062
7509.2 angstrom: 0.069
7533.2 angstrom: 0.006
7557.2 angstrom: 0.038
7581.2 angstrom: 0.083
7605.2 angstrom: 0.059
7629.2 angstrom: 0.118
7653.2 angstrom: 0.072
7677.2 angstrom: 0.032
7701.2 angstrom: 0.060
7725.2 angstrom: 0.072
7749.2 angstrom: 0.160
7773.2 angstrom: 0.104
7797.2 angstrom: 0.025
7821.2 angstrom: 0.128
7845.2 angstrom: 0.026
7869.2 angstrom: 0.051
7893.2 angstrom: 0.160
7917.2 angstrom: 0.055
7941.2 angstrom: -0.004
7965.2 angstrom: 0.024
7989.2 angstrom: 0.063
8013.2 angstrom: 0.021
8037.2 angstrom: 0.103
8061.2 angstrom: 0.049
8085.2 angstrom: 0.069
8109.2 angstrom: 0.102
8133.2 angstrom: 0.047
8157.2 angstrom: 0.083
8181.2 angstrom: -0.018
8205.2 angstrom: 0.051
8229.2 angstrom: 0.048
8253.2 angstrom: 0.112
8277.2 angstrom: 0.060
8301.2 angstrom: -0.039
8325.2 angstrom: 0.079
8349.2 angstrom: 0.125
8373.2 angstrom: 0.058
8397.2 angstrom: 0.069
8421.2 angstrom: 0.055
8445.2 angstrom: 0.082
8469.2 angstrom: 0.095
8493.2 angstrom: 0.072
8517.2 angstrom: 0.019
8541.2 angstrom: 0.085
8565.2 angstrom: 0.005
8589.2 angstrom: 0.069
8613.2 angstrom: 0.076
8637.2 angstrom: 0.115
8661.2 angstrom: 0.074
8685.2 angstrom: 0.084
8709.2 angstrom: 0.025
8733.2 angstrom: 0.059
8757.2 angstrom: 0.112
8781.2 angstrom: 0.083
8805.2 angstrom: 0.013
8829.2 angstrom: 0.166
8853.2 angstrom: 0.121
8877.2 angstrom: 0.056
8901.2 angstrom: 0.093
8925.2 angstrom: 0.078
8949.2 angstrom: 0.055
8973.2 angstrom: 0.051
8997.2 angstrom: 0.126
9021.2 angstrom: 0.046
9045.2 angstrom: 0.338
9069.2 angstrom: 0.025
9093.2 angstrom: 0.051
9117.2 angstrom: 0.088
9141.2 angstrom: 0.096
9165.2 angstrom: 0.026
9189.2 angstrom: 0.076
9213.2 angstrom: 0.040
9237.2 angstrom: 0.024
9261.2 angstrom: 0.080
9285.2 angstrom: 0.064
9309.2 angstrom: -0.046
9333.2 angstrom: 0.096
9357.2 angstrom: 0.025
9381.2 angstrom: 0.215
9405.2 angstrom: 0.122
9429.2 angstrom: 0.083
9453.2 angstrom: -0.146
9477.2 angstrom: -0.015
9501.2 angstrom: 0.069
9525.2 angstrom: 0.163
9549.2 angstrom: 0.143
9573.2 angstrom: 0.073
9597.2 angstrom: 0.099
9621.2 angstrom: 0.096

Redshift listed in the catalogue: 1.43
